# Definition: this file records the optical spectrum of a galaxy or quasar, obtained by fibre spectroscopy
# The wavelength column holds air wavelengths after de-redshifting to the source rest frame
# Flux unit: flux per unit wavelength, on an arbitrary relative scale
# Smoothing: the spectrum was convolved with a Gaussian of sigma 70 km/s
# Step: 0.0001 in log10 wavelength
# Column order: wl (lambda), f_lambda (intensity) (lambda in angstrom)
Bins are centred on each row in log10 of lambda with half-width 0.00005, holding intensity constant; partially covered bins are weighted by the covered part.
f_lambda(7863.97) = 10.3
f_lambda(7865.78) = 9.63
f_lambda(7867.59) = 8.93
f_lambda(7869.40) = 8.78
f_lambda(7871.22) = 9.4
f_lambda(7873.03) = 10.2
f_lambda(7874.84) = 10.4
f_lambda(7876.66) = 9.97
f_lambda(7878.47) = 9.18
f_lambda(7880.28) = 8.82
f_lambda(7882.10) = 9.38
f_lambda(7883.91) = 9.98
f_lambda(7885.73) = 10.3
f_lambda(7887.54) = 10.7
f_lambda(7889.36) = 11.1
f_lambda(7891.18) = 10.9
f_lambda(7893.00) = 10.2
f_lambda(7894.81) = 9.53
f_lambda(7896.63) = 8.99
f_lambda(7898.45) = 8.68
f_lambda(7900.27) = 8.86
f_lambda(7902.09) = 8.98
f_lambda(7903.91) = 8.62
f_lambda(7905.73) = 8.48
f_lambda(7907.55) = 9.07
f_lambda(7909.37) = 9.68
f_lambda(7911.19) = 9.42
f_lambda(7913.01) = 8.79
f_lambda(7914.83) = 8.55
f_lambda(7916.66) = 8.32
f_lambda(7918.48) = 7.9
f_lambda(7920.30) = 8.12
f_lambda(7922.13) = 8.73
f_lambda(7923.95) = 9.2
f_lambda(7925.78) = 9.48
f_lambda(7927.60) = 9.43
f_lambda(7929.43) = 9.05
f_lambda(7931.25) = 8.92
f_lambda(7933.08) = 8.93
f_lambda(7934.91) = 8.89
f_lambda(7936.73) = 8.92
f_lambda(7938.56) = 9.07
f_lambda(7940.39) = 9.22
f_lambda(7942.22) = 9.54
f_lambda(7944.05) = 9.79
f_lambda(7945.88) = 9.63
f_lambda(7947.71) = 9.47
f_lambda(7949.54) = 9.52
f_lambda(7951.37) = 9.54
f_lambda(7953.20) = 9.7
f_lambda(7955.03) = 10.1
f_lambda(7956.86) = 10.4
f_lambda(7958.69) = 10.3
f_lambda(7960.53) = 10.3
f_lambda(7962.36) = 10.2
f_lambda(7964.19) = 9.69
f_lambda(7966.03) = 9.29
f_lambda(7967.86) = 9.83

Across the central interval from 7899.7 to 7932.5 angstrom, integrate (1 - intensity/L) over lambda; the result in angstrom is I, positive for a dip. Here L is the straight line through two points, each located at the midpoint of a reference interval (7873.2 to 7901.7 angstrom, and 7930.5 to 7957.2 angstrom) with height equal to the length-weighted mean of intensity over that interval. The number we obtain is 2.5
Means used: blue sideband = 9.79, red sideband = 9.43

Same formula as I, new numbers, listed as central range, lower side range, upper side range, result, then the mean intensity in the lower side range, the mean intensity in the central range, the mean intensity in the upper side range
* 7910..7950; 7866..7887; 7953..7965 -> 3.6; 9.6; 9.04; 10.1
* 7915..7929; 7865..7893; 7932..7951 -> 1.1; 9.86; 8.74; 9.3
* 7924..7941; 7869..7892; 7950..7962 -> 1.5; 9.95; 9.1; 10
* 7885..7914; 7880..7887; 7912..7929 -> -0.6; 9.75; 9.51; 8.74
